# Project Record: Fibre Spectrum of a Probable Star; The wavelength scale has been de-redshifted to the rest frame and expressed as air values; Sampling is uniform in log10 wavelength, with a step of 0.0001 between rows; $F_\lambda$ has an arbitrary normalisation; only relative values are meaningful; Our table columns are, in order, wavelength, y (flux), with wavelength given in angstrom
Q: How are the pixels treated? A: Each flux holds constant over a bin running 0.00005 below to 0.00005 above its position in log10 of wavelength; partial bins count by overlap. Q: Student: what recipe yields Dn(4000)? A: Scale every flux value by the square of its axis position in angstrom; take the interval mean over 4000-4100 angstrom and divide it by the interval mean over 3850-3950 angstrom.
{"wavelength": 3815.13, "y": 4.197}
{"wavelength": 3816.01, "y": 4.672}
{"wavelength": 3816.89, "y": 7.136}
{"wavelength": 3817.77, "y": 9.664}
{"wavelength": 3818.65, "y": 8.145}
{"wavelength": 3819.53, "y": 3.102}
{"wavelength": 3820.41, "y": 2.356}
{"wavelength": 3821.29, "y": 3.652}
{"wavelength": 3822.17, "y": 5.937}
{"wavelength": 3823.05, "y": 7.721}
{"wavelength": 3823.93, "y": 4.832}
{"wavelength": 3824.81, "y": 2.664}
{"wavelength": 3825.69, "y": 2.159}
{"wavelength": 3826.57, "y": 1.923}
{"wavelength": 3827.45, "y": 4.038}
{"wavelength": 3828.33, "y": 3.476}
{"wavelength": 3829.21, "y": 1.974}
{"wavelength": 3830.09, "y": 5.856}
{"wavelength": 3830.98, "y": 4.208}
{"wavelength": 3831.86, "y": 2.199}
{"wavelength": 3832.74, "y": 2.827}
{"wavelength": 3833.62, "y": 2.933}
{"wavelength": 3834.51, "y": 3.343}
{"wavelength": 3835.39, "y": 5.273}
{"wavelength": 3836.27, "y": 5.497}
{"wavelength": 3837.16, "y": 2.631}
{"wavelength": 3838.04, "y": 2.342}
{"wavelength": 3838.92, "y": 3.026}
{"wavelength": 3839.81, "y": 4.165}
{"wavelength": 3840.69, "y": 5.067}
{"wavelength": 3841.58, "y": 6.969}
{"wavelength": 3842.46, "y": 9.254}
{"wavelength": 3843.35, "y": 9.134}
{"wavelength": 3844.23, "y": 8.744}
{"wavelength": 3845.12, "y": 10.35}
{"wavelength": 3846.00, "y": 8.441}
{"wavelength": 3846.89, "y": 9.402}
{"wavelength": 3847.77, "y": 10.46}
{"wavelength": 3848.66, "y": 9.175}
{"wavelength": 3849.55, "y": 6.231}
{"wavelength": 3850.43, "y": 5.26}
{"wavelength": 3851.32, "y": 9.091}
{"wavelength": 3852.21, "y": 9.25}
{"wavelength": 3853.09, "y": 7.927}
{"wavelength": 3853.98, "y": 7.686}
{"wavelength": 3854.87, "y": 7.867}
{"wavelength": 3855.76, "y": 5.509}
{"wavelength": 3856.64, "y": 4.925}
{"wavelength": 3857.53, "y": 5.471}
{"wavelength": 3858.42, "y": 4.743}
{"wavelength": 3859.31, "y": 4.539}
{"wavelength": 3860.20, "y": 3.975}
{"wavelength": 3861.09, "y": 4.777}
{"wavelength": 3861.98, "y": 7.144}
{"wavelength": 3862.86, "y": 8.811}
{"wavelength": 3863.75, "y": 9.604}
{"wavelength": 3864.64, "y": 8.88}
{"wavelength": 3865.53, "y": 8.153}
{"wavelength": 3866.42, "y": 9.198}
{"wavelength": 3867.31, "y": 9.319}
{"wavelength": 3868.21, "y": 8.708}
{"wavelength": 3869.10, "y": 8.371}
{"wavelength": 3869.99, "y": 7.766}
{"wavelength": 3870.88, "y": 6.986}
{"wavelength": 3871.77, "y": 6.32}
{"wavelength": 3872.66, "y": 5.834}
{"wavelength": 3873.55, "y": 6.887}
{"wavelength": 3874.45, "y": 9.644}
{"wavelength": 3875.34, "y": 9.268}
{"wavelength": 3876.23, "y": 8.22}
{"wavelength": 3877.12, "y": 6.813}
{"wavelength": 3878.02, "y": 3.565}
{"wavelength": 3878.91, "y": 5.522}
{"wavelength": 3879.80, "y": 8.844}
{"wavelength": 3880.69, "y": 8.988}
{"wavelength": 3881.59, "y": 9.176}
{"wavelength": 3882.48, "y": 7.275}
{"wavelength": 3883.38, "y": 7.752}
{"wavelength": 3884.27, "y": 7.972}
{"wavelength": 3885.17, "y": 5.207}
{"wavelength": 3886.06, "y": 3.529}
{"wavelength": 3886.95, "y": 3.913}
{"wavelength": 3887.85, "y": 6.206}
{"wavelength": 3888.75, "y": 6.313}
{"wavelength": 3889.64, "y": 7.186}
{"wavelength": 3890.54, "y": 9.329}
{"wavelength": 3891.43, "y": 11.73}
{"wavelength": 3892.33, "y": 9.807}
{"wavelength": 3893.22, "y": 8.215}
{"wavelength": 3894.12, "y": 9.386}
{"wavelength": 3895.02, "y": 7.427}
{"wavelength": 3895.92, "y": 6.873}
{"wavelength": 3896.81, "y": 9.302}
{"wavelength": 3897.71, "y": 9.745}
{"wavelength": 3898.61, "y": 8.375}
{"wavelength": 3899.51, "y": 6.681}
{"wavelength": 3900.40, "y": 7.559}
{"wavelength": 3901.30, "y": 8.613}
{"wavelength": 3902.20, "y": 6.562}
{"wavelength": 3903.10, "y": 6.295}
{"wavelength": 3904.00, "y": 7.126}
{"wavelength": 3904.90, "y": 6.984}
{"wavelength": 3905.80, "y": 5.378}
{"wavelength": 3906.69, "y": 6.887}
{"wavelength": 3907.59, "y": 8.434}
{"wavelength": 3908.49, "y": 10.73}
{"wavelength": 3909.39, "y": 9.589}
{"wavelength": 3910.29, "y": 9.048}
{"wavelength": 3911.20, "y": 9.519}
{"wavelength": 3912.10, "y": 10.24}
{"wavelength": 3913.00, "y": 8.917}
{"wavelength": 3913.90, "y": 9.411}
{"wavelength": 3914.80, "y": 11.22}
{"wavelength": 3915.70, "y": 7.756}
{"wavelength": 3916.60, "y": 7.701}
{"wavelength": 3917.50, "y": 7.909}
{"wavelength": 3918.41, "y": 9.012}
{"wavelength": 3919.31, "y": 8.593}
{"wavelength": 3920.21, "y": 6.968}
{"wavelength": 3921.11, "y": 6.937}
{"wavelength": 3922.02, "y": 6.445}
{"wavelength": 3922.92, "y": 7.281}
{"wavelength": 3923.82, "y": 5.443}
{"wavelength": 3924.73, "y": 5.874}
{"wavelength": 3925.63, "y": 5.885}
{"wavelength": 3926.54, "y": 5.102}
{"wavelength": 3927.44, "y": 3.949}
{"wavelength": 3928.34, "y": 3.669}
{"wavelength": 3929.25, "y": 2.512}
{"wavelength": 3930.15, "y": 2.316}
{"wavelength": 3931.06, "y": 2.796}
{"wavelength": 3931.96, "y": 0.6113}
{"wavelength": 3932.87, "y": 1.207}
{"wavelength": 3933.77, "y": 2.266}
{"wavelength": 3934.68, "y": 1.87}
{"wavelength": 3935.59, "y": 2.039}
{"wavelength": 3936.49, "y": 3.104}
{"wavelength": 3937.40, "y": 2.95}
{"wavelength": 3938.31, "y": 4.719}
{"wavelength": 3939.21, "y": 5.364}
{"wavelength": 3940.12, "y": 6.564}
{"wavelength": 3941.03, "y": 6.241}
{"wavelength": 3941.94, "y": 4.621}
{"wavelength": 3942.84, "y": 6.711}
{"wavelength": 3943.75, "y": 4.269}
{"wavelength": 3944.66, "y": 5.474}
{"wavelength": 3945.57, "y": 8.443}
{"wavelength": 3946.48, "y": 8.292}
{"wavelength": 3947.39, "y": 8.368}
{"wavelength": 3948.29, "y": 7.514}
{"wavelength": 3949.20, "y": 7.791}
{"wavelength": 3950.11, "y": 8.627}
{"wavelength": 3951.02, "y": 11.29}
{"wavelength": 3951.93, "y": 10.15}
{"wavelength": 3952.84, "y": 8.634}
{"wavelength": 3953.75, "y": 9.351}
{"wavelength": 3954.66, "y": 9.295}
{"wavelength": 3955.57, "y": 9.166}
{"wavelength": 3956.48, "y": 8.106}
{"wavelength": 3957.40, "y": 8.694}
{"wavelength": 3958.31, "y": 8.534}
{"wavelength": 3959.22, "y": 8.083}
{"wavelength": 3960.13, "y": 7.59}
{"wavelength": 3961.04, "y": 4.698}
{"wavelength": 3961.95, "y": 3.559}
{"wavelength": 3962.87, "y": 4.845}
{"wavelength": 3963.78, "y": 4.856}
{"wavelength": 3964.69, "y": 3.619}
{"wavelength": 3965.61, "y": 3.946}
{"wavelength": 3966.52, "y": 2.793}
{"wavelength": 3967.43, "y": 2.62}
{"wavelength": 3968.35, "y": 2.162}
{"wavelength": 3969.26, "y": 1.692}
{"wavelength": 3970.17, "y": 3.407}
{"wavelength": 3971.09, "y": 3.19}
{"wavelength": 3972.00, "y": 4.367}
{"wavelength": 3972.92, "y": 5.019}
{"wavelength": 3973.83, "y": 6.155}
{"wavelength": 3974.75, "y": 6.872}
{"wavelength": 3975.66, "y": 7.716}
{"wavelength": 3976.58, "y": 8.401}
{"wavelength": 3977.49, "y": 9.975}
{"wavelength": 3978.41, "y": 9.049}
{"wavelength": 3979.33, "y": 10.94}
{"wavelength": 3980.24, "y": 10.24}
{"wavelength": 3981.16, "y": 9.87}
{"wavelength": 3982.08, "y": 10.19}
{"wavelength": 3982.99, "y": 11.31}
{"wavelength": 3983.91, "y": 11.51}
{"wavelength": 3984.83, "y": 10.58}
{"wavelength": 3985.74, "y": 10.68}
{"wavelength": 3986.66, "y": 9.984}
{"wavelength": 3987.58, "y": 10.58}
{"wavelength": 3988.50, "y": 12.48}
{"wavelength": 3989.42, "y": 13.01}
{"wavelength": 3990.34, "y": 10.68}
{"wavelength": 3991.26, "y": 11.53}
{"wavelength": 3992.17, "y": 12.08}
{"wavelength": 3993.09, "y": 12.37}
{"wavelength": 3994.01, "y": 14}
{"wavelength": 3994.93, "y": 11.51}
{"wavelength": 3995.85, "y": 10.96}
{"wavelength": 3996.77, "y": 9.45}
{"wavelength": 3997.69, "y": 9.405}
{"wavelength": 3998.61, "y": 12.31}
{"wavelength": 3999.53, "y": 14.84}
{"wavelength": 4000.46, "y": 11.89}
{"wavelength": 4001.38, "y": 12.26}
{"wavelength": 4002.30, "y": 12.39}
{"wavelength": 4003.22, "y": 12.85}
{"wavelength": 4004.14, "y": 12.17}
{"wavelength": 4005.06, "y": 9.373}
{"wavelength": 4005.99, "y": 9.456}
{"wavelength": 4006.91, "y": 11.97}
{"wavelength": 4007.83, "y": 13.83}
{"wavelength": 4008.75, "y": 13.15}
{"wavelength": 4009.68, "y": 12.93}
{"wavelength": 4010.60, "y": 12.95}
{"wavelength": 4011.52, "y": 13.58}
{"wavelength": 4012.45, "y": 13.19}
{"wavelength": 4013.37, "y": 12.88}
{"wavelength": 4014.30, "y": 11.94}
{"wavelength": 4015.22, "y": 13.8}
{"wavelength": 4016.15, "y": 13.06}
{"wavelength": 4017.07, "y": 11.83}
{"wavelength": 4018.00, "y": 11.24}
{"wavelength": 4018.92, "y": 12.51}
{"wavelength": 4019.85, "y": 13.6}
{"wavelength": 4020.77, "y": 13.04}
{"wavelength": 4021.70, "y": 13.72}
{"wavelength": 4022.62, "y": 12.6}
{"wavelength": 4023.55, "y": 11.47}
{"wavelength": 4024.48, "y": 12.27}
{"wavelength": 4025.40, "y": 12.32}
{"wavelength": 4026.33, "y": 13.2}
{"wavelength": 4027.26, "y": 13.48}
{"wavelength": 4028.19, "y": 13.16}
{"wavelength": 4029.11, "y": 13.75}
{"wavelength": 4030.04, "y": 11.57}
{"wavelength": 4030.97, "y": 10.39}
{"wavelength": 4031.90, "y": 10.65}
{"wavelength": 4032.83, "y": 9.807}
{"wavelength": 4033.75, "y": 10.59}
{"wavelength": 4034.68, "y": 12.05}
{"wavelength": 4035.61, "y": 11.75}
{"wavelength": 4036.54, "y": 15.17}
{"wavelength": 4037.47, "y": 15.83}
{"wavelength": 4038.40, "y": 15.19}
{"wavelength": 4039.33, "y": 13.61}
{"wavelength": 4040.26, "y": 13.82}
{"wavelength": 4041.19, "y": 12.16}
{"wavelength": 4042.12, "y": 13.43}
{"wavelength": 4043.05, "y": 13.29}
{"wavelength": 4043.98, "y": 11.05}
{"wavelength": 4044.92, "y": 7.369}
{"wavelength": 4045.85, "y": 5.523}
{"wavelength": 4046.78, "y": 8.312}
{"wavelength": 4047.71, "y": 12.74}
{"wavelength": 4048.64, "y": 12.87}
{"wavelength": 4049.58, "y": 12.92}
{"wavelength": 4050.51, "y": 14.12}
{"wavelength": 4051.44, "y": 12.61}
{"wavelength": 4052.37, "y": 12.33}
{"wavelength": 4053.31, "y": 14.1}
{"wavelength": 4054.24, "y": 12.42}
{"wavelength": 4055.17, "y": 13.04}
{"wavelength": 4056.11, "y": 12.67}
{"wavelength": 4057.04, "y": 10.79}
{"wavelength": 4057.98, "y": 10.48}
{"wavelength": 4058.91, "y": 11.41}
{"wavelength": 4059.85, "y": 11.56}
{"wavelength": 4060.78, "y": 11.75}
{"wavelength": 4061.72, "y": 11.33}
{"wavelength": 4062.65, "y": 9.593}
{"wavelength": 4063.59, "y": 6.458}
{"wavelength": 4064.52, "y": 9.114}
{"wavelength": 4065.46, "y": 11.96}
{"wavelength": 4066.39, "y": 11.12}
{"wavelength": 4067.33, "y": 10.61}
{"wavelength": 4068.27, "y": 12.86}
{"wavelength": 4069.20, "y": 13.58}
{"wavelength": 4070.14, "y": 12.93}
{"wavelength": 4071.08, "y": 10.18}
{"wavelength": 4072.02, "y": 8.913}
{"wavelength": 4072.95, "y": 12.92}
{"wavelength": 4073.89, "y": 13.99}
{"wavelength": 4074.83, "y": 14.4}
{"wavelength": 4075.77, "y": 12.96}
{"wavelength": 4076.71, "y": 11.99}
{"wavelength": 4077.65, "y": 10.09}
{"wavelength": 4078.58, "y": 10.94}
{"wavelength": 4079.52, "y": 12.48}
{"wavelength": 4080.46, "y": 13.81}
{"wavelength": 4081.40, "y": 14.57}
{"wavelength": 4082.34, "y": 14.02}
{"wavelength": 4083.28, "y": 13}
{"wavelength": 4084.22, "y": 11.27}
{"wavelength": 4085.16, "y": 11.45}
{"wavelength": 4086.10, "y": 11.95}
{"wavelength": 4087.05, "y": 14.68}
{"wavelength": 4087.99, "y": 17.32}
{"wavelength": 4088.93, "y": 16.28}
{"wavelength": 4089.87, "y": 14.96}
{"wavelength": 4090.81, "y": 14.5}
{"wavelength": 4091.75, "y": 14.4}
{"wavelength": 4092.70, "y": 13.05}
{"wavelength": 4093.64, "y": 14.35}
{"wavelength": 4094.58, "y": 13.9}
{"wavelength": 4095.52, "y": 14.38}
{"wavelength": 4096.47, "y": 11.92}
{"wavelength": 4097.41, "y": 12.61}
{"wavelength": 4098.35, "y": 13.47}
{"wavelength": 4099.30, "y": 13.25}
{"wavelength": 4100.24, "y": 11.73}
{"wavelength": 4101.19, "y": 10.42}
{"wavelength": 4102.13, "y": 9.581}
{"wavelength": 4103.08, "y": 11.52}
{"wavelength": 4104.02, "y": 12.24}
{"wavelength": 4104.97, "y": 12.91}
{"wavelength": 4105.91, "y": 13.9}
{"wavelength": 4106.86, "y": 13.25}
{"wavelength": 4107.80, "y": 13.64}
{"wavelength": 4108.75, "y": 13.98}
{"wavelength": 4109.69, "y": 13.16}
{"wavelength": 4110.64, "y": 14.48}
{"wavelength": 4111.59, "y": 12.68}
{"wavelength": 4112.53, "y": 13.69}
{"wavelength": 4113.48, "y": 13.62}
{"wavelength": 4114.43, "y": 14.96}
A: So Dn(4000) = 2.0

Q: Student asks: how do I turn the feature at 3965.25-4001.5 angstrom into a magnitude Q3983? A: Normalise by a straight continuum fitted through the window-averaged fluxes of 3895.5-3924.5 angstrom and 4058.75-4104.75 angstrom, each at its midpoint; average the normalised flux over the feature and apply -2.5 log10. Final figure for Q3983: 0.11 mag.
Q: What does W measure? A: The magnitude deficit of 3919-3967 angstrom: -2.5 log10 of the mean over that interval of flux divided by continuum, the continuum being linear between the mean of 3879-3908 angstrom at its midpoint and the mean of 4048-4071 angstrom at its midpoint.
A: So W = 0.457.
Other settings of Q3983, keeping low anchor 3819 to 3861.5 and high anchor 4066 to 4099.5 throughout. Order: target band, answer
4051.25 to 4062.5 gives 0.02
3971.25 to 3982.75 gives 0.19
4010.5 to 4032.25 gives -0.14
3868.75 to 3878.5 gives -0.11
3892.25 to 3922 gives -0.09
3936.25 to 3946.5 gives 0.49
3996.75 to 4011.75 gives -0.14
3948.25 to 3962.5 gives 0.11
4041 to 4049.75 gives 0.10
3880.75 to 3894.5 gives -0.09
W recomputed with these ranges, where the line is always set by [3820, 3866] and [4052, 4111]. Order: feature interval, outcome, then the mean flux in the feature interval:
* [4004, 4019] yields -0.17 mag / 12.3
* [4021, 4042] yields -0.14 mag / 12.7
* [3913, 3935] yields 0.38 mag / 5.62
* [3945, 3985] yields 0.26 mag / 7.28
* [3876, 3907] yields -0.03 mag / 7.39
